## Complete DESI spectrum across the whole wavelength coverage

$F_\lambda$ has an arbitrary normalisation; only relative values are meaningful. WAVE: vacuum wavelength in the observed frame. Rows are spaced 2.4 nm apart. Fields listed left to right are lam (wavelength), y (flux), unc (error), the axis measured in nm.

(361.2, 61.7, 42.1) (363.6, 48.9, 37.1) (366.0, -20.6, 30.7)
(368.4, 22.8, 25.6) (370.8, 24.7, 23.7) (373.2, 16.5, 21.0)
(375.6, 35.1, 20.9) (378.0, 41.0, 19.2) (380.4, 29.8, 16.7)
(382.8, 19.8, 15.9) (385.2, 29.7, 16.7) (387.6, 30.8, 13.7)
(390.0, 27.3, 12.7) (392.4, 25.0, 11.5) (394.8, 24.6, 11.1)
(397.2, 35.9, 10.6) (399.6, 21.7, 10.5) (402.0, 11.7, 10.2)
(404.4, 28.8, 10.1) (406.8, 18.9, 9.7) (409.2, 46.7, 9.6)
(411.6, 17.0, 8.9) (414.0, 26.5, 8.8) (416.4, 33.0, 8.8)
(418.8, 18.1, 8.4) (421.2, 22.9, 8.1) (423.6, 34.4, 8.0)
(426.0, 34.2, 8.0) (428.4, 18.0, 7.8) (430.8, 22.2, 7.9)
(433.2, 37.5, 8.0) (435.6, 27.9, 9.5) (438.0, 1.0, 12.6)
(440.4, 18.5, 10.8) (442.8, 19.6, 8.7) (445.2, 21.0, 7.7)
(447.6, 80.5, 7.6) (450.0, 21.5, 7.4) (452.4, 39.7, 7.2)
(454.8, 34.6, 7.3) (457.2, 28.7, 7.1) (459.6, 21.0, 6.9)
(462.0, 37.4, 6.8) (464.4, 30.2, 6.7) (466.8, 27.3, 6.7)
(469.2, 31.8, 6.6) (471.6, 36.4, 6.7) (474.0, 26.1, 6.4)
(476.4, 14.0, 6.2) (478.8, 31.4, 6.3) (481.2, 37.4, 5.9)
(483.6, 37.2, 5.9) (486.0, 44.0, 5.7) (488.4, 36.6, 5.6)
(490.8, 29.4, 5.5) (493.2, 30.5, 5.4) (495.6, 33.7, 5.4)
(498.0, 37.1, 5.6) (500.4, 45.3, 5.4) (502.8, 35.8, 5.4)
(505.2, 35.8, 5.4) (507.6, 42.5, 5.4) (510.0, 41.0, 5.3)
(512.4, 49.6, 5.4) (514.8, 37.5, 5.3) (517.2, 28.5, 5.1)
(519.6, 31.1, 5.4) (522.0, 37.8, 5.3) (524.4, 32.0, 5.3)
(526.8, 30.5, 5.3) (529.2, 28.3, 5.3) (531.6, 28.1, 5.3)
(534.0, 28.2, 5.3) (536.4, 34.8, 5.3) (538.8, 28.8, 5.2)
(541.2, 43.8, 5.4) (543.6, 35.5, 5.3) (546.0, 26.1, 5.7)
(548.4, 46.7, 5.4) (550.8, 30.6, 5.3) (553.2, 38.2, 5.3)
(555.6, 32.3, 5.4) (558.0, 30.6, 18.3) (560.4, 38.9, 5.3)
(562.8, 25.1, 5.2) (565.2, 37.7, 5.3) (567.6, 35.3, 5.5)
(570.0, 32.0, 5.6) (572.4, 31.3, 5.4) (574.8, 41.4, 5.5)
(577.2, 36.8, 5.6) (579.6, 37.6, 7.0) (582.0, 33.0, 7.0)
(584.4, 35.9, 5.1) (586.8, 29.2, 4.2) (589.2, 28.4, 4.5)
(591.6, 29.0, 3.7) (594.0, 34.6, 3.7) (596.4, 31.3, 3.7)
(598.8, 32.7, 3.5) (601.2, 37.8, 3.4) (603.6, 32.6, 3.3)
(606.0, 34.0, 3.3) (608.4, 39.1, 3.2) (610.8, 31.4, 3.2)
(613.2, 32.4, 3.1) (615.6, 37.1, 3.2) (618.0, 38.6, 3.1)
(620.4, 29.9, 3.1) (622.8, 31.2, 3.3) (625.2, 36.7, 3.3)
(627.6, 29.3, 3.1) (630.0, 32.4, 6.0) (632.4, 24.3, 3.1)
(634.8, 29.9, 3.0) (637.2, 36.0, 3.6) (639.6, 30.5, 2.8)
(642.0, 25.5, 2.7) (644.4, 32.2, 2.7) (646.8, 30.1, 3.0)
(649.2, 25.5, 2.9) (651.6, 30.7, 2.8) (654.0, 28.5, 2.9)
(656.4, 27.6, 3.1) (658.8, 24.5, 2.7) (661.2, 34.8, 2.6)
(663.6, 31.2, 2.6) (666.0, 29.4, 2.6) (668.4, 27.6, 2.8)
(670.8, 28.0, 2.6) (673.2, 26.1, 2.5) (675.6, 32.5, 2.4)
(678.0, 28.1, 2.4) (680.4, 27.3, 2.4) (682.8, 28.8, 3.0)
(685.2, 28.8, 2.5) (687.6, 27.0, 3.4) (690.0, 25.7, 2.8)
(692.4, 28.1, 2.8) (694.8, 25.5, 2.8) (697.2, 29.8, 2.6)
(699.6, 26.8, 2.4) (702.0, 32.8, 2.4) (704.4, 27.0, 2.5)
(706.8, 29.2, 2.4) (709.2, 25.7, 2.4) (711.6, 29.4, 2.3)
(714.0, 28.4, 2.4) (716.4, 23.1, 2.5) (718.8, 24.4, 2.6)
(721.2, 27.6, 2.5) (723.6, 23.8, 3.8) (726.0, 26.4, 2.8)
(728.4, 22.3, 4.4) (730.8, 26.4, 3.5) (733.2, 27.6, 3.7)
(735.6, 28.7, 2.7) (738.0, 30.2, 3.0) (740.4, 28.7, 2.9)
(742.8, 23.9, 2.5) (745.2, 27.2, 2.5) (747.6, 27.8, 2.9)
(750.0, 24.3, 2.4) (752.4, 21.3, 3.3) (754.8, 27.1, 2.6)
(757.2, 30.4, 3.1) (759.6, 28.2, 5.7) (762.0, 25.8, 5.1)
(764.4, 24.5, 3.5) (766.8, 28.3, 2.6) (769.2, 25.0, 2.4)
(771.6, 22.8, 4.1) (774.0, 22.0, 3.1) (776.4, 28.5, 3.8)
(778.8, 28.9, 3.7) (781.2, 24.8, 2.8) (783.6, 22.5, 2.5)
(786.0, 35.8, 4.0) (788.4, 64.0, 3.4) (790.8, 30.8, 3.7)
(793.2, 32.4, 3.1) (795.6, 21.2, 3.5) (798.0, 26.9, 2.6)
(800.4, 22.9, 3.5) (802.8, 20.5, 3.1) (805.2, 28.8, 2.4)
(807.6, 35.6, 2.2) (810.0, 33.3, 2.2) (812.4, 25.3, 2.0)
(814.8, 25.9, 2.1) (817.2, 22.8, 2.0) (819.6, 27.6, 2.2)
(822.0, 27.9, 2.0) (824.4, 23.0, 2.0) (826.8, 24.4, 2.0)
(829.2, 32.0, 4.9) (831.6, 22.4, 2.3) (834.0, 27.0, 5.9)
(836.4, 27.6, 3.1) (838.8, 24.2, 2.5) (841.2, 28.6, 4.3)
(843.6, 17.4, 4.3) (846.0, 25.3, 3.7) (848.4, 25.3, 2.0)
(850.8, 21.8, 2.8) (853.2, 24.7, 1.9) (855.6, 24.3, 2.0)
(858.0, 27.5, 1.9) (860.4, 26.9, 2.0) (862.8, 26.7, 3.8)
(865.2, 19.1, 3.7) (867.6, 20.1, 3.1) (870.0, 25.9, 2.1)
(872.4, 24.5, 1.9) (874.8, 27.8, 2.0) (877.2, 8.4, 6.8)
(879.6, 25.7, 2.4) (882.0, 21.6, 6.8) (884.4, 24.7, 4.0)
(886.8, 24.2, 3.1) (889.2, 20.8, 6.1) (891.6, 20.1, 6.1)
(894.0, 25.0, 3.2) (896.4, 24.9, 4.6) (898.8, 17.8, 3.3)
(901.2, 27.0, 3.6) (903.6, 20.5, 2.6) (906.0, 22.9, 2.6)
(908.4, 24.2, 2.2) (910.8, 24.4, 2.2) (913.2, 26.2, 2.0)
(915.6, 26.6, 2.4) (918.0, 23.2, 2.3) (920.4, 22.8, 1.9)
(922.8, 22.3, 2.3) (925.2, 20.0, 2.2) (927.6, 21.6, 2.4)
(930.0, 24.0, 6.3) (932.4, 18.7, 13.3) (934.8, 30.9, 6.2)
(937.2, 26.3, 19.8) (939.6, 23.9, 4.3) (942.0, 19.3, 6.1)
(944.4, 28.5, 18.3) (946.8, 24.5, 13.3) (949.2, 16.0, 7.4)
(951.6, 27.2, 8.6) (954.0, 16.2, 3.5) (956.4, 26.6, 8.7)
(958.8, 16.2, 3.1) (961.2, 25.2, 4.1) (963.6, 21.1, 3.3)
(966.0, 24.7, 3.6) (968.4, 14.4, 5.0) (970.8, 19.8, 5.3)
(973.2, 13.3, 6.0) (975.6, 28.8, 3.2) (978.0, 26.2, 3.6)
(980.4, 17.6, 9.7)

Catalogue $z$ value 0.203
